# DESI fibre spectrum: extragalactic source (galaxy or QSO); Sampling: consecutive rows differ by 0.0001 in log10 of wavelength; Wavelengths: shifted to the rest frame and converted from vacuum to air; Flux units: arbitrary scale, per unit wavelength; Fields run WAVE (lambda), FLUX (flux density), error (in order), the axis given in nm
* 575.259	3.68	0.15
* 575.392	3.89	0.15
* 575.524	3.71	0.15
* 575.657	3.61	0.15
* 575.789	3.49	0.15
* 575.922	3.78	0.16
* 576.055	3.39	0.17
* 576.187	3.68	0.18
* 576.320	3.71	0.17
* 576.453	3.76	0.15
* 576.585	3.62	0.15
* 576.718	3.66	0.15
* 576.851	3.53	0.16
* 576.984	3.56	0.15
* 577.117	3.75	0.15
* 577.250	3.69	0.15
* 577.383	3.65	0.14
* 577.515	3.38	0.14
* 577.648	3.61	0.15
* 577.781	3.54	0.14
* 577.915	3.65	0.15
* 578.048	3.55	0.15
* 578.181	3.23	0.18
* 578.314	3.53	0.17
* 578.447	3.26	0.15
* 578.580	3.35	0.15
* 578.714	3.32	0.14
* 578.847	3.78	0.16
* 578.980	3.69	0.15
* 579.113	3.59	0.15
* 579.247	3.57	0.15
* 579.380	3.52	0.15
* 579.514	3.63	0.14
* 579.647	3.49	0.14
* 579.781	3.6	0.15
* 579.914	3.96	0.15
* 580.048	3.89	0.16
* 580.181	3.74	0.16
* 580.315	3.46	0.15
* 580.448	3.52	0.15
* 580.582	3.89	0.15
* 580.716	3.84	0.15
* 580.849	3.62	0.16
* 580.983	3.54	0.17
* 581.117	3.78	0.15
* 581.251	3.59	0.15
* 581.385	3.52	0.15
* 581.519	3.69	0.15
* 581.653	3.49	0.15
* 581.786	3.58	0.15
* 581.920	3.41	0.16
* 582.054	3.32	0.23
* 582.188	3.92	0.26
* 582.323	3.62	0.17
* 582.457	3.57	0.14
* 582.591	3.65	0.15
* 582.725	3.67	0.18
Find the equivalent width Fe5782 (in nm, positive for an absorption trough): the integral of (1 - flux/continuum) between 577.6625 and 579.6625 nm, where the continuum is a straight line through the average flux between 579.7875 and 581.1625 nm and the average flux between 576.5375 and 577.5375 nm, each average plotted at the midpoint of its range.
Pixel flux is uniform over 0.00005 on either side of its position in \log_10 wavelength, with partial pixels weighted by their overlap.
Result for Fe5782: 0.081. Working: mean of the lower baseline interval 3.61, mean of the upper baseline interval 3.72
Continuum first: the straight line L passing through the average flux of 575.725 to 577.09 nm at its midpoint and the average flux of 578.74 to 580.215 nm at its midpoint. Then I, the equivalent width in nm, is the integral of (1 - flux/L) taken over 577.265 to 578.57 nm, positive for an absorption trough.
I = 0.05 nm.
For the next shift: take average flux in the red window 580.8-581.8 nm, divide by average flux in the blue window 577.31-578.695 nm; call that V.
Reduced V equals 1.0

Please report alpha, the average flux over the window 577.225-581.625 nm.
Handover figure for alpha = 3.59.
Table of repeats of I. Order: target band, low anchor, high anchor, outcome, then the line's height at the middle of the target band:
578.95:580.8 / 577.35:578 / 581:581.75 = -0.04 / 3.59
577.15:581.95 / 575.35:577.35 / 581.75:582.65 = 0.03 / 3.61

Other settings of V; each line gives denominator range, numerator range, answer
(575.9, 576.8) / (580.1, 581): 1.01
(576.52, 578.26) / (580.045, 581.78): 1.02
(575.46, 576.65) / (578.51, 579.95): 0.98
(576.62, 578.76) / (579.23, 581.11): 1.04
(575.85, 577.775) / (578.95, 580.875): 1.01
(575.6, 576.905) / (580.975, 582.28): 0.99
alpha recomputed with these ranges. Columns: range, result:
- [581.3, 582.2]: 3.54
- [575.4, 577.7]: 3.63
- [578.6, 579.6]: 3.57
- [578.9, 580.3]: 3.66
